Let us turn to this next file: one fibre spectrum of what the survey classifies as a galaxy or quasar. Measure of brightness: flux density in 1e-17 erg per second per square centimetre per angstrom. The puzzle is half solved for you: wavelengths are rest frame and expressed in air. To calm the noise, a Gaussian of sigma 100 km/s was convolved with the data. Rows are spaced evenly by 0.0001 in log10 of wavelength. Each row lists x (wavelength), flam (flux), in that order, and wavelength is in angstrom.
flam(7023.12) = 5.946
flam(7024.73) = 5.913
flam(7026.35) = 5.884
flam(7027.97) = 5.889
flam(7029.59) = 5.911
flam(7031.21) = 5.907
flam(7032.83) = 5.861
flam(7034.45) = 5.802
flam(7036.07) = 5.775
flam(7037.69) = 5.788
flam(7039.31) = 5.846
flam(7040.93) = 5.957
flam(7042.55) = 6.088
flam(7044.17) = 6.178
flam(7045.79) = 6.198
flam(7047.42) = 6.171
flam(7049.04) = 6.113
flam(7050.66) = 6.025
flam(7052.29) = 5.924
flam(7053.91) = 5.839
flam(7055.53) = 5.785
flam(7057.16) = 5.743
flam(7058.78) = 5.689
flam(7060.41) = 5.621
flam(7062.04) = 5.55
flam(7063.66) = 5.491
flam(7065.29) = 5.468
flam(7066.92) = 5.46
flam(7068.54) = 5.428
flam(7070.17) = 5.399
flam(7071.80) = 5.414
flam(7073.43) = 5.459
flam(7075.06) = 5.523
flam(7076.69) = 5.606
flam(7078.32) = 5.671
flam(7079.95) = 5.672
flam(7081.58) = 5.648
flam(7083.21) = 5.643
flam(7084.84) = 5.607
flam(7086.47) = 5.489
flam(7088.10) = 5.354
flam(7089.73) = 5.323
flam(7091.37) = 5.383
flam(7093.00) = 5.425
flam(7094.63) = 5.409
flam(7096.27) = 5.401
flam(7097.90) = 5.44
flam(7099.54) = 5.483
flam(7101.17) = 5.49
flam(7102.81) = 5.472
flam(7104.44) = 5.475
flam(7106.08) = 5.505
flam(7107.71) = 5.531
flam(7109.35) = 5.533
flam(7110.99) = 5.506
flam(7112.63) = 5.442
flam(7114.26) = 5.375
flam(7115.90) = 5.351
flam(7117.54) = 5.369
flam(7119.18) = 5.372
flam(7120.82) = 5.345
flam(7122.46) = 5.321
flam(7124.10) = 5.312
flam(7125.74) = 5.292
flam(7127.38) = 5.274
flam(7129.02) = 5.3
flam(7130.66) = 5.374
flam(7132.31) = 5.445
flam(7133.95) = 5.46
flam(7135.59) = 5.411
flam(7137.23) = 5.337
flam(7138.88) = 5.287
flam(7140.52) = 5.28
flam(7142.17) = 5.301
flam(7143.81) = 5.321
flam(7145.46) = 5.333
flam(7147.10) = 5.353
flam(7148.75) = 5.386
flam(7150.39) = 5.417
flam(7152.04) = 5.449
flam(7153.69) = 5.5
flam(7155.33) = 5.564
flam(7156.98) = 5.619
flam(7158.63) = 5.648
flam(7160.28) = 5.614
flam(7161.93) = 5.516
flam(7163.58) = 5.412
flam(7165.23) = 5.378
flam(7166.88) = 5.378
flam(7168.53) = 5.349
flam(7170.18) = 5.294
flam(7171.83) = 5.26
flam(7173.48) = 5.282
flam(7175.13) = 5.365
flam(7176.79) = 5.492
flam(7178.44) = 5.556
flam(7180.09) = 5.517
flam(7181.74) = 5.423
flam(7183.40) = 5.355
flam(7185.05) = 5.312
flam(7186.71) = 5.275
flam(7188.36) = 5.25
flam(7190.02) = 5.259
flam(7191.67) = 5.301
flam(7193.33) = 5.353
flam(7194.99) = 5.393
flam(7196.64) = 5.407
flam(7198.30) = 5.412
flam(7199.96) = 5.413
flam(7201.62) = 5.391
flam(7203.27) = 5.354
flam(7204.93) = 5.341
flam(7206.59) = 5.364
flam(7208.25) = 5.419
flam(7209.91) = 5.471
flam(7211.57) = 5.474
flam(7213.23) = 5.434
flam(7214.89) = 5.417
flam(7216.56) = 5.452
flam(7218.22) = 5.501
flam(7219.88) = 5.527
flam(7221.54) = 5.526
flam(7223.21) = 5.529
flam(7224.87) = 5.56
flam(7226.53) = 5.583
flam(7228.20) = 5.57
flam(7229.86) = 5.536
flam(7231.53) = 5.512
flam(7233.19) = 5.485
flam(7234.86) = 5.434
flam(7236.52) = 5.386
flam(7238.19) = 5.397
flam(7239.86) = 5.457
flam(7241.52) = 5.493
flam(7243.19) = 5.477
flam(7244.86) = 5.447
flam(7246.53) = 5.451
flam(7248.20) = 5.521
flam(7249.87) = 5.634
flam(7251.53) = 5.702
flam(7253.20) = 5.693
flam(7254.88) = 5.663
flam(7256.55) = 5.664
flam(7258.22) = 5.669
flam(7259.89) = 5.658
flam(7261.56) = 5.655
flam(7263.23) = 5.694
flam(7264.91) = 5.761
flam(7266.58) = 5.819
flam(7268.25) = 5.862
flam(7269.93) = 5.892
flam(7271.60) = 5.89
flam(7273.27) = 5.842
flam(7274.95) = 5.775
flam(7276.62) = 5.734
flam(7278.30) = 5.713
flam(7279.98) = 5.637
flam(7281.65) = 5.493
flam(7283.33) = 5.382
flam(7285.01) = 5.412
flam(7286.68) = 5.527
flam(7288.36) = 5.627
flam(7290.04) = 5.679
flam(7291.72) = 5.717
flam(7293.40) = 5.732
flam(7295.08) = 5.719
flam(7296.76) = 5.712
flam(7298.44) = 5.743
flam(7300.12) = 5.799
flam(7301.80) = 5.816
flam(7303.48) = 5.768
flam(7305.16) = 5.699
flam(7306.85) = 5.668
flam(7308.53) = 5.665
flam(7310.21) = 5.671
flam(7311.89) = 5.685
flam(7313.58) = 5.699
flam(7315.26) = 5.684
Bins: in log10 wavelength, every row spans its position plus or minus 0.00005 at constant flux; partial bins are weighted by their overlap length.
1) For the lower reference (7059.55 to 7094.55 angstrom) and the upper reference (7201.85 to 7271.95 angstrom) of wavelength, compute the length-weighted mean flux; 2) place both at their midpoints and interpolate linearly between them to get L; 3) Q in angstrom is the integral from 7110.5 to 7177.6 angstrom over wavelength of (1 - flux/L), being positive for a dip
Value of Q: 1.6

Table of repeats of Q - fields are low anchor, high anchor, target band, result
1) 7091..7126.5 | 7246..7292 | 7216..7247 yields 0.7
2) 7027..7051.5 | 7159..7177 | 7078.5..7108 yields 1.2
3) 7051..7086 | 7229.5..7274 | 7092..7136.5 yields 1.6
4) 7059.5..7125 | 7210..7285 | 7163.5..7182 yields 0.5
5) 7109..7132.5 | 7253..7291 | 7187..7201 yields 0.4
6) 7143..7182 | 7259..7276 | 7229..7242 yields 0.5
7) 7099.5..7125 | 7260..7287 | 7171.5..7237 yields 1.9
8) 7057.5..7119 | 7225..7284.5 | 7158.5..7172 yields 0.3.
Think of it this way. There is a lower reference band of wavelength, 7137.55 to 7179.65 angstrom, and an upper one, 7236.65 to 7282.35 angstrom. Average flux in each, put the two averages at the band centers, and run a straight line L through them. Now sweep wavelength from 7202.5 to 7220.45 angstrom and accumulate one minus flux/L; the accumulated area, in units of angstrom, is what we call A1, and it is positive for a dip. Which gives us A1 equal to 0.35 angstrom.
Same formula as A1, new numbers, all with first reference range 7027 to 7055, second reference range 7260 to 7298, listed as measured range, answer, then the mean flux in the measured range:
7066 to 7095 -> 2.0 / 5.5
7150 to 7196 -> 3.2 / 5.41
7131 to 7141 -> 0.8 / 5.37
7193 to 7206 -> 0.9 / 5.38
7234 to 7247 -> 0.7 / 5.44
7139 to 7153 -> 1.2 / 5.35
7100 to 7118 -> 1.3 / 5.46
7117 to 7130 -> 1.2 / 5.32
